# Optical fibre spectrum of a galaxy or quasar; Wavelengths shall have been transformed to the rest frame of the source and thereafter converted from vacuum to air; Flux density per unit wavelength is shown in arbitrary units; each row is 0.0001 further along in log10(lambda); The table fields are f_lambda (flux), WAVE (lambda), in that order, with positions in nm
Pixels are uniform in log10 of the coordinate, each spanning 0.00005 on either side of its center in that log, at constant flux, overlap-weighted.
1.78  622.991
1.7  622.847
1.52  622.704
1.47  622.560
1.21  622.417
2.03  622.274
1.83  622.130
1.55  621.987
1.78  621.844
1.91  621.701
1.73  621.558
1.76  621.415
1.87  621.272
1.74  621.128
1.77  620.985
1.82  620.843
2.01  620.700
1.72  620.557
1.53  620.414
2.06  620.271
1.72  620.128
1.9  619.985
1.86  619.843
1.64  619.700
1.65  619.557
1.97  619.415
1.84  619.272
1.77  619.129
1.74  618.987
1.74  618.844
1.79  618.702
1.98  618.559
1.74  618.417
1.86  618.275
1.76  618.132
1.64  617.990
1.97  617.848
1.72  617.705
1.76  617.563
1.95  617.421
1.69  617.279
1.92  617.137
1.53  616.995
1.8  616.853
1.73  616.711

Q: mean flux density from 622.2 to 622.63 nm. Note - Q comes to 1.57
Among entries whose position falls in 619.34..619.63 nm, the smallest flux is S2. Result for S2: 1.65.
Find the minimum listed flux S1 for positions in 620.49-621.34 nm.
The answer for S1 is 1.72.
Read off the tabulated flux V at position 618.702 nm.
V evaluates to 1.79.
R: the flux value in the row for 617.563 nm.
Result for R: 1.76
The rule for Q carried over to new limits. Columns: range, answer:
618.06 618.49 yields 1.79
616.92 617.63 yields 1.77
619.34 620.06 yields 1.8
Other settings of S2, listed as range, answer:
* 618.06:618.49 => 1.74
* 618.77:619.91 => 1.64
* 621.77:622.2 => 1.55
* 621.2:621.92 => 1.73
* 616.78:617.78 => 1.53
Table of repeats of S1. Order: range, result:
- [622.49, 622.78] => 1.47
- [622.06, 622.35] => 1.83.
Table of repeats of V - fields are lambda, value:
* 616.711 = 1.73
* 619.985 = 1.9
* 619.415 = 1.97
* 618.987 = 1.74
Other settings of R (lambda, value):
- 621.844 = 1.78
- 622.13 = 1.83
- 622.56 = 1.47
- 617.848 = 1.97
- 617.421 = 1.95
